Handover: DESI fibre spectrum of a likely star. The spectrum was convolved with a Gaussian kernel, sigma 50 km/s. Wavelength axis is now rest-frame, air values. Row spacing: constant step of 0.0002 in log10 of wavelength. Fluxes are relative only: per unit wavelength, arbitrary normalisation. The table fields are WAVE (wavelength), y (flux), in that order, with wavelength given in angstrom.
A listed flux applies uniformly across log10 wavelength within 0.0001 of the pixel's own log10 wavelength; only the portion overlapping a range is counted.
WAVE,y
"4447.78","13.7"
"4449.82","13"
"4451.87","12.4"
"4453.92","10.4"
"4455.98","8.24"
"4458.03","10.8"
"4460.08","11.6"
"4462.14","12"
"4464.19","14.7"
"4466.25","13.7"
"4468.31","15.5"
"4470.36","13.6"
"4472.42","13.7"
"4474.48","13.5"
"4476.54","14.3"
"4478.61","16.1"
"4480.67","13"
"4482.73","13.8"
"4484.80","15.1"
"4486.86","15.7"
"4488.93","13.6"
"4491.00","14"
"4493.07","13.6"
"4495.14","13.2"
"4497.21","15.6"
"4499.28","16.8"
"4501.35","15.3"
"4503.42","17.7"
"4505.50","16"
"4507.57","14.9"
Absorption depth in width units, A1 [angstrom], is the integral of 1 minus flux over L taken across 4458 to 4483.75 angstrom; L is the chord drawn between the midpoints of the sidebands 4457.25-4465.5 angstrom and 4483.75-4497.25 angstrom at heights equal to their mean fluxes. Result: -1.3 angstrom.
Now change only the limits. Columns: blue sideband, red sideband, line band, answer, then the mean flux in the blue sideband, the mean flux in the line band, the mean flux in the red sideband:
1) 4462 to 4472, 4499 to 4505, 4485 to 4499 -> 1.19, 14.1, 14.5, 16.5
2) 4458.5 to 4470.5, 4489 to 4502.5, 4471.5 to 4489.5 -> -0.35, 13.4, 14.3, 14.7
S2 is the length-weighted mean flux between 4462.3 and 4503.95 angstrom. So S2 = 14.5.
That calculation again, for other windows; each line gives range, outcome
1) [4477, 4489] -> 14.6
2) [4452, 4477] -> 12.6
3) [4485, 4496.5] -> 14.1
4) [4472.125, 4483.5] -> 14.1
